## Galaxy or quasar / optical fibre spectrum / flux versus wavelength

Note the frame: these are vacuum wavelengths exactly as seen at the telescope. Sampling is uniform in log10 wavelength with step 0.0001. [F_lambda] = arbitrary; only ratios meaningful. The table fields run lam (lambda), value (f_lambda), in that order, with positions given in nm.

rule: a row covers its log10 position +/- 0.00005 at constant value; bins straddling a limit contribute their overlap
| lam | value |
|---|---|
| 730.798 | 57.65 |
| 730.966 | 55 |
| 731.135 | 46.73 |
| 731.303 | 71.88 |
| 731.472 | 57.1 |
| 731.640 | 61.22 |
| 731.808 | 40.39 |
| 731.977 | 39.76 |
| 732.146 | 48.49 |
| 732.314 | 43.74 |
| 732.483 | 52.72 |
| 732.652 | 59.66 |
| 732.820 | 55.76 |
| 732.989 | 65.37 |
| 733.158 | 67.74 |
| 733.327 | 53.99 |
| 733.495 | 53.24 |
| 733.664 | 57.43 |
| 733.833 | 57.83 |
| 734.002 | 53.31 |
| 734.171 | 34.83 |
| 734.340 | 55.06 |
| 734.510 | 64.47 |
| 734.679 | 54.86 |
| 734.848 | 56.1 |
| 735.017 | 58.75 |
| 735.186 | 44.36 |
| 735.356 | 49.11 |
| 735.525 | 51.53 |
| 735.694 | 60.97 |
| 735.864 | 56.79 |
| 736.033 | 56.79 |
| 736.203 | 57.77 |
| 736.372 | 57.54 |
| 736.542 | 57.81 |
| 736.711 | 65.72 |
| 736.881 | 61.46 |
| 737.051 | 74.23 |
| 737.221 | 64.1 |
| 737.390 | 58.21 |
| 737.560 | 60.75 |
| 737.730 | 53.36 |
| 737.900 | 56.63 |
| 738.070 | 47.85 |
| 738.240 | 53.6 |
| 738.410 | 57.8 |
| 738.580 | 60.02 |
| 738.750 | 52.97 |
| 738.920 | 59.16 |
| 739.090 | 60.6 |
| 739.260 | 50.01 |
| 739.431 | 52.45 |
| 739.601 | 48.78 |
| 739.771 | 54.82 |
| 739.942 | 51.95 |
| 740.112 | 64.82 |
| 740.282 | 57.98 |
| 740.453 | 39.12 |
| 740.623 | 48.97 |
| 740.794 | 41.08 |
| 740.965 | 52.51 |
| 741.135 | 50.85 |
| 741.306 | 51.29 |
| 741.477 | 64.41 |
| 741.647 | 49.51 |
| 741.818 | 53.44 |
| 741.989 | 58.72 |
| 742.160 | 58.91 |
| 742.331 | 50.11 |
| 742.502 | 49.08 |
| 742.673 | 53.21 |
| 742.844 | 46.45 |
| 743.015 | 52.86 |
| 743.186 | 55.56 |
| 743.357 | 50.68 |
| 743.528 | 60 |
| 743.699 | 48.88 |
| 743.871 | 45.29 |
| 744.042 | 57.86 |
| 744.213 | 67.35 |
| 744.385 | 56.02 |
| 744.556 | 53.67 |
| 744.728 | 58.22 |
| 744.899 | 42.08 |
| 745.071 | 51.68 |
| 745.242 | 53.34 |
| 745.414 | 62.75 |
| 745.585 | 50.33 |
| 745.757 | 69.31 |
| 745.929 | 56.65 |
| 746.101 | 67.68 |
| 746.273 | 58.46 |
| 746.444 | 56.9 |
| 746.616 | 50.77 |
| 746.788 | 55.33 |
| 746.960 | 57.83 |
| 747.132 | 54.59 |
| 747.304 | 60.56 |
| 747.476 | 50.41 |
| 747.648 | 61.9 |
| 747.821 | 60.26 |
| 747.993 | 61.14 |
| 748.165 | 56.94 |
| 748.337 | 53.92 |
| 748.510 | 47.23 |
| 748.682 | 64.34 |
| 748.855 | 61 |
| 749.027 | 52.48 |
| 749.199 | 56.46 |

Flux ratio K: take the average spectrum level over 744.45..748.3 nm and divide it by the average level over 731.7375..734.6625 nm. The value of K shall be 1.07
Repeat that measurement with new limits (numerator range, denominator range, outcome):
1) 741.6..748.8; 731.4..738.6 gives 1.00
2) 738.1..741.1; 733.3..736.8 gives 0.96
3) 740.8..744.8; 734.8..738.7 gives 0.94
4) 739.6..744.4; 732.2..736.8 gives 0.96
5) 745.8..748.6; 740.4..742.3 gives 1.10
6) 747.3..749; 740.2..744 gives 1.11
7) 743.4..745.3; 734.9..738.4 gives 0.94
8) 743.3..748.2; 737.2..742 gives 1.04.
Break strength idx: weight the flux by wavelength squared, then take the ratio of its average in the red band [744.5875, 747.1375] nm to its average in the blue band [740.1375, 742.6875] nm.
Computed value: 1.09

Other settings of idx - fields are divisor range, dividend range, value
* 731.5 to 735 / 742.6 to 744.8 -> 1.04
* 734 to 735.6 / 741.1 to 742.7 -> 1.06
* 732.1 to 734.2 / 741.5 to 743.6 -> 1.00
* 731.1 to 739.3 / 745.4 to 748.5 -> 1.06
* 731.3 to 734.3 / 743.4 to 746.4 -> 1.09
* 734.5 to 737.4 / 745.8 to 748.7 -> 1.02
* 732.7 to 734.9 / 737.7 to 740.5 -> 0.98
